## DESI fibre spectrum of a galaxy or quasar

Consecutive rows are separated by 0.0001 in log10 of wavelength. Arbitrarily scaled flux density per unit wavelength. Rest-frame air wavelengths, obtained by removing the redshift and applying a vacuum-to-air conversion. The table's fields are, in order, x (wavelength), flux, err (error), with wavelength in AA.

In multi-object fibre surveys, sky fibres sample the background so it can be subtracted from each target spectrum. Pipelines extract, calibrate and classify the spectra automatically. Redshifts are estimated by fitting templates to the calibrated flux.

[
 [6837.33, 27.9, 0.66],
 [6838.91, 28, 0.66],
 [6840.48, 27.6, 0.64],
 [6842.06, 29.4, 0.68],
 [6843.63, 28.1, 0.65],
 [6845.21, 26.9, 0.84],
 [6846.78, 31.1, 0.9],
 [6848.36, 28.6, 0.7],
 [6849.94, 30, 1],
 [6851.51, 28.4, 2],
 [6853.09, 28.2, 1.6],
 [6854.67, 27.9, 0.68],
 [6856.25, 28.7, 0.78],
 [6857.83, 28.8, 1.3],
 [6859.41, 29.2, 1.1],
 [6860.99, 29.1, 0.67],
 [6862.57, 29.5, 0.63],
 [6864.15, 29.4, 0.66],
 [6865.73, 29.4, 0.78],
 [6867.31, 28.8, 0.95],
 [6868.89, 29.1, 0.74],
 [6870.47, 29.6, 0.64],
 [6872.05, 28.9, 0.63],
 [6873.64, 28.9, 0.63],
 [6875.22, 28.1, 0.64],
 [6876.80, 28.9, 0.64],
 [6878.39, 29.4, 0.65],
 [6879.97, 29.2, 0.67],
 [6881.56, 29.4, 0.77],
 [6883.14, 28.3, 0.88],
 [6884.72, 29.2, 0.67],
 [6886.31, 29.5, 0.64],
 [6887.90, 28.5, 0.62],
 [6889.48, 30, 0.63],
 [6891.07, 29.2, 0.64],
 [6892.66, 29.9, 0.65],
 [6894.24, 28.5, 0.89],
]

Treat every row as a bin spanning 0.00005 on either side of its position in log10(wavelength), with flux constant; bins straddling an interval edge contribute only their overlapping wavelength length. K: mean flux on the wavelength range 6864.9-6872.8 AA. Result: 29.2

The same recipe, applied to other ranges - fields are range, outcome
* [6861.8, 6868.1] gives 29.3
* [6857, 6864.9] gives 29.2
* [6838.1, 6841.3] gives 27.8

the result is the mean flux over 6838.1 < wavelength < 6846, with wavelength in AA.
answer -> 28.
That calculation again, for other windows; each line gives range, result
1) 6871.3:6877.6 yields 28.7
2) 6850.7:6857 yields 28.3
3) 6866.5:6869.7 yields 29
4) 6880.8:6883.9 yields 28.9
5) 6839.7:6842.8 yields 28.4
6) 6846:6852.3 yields 29.5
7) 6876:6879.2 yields 29.2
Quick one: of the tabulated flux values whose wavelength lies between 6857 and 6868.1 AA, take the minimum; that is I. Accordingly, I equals 28.8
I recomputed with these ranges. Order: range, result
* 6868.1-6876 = 28.1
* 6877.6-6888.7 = 28.3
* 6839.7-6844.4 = 27.6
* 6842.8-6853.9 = 26.9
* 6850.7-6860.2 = 27.9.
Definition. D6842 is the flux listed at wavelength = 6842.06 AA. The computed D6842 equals 29.4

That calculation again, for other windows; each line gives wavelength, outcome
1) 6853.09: 28.2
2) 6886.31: 29.5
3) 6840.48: 27.6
